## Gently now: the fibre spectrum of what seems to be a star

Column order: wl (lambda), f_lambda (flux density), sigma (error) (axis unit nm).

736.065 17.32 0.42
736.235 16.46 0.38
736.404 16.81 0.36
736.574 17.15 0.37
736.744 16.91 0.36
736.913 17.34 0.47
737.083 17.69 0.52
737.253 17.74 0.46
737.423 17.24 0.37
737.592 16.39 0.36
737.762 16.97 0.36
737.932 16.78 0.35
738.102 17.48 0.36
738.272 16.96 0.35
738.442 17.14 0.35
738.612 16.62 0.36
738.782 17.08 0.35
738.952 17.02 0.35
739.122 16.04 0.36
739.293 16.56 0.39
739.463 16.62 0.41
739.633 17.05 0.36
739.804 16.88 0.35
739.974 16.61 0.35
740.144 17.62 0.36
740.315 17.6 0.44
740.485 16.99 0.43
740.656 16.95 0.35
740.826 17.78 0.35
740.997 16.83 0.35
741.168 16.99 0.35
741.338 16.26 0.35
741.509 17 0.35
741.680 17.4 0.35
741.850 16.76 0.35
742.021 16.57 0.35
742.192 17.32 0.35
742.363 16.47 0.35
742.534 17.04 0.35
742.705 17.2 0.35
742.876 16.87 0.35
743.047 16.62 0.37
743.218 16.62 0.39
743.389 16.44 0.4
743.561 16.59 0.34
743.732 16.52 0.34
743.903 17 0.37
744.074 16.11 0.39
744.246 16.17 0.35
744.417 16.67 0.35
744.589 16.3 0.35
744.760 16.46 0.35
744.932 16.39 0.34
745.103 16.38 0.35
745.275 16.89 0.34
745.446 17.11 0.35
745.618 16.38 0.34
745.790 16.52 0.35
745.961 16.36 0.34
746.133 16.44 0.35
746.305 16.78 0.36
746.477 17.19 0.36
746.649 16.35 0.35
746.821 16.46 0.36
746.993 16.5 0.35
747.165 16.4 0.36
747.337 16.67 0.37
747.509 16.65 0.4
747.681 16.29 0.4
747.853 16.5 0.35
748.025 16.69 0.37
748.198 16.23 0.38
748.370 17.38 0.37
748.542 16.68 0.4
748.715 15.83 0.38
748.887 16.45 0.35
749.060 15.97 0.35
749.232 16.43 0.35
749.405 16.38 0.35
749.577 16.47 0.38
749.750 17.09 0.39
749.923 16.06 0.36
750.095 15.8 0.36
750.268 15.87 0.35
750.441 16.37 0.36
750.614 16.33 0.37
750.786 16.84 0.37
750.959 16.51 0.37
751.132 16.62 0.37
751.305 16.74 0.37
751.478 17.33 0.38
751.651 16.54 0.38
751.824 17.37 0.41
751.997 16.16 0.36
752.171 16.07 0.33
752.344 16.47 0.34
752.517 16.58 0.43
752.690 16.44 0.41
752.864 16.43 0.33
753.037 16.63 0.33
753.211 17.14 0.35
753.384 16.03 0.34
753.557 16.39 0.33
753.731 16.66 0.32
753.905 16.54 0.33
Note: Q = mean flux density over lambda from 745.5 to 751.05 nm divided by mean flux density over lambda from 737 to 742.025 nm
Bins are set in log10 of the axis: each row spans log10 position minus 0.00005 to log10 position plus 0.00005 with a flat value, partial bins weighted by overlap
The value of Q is 1.0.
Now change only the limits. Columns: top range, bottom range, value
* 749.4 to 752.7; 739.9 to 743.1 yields 0.97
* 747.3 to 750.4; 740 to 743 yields 0.96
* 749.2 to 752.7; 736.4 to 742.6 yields 0.97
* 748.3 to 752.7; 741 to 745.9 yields 0.99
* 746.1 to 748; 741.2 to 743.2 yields 0.98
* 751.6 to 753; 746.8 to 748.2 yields 1.00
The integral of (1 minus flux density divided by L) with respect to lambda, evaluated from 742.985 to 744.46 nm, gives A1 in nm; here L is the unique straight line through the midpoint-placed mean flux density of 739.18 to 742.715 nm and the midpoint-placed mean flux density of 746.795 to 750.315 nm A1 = 0.02 nm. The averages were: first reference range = 17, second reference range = 16.4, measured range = 16.5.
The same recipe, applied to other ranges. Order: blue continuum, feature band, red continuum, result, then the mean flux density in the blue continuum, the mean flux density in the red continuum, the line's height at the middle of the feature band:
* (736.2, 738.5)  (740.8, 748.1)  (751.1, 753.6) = 0.084 nm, 17.1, 16.6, 16.9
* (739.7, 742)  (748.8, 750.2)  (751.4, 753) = 0.032 nm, 17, 16.6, 16.7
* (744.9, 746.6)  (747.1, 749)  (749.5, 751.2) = 0.000 nm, 16.6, 16.4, 16.5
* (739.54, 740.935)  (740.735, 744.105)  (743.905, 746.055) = 0.007 nm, 17.2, 16.5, 16.9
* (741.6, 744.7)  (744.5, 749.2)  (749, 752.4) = 0.018 nm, 16.7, 16.5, 16.6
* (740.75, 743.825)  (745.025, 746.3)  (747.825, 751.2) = 0.004 nm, 16.8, 16.4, 16.6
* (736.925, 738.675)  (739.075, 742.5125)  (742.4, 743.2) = 0.010 nm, 17.1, 16.9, 17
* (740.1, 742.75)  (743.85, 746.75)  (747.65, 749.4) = 0.027 nm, 17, 16.4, 16.7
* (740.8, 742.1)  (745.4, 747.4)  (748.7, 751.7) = 0.007 nm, 16.9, 16.4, 16.6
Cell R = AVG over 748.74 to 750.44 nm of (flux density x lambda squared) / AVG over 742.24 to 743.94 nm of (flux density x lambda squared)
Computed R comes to 0.99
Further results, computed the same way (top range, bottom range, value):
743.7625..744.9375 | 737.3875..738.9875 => 0.99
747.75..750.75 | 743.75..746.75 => 1.00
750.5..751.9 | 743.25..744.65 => 1.04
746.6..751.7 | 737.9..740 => 1.01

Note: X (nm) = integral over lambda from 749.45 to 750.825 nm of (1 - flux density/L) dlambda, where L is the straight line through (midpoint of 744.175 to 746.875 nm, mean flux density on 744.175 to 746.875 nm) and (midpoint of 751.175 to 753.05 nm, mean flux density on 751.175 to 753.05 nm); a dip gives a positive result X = 0.02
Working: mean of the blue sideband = 16.6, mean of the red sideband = 16.6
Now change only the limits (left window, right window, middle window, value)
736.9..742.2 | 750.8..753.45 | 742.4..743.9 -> 0.013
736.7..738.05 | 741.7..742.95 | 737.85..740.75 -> 0.020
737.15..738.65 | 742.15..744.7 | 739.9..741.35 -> -0.022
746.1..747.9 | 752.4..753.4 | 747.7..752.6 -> 0.025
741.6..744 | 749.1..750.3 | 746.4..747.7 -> -0.005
